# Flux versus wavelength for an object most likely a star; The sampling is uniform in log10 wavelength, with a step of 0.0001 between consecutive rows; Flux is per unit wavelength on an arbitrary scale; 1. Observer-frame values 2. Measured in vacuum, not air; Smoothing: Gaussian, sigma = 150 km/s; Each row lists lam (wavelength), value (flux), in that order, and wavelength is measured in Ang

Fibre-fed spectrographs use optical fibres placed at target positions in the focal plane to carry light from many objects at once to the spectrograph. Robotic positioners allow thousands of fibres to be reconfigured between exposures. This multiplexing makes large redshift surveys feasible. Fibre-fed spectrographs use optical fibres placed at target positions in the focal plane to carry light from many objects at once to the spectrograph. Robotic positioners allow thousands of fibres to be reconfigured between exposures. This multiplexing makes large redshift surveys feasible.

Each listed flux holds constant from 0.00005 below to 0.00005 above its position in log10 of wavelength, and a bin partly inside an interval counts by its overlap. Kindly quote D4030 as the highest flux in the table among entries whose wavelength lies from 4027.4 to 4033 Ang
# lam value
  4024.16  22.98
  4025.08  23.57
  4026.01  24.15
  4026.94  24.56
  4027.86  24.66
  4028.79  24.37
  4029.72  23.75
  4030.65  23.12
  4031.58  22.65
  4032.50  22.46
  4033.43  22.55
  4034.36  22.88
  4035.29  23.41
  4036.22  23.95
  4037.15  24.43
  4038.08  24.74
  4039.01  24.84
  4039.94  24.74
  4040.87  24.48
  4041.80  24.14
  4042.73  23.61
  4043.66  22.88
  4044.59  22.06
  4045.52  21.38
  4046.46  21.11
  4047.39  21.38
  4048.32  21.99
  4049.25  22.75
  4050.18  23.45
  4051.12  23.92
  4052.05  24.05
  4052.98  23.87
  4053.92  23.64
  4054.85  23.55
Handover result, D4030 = 24.66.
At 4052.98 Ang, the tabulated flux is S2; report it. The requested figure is 23.87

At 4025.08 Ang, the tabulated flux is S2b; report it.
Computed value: 23.57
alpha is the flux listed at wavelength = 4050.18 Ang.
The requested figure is 23.45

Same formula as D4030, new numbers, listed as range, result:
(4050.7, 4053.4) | 24.05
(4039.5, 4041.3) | 24.74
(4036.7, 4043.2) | 24.84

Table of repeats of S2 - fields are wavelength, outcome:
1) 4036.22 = 23.95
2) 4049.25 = 22.75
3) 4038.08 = 24.74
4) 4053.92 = 23.64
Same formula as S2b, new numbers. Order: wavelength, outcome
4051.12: 23.92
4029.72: 23.75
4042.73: 23.61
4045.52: 21.38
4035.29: 23.41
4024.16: 22.98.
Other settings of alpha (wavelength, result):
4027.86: 24.66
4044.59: 22.06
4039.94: 24.74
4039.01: 24.84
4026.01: 24.15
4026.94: 24.56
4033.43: 22.55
